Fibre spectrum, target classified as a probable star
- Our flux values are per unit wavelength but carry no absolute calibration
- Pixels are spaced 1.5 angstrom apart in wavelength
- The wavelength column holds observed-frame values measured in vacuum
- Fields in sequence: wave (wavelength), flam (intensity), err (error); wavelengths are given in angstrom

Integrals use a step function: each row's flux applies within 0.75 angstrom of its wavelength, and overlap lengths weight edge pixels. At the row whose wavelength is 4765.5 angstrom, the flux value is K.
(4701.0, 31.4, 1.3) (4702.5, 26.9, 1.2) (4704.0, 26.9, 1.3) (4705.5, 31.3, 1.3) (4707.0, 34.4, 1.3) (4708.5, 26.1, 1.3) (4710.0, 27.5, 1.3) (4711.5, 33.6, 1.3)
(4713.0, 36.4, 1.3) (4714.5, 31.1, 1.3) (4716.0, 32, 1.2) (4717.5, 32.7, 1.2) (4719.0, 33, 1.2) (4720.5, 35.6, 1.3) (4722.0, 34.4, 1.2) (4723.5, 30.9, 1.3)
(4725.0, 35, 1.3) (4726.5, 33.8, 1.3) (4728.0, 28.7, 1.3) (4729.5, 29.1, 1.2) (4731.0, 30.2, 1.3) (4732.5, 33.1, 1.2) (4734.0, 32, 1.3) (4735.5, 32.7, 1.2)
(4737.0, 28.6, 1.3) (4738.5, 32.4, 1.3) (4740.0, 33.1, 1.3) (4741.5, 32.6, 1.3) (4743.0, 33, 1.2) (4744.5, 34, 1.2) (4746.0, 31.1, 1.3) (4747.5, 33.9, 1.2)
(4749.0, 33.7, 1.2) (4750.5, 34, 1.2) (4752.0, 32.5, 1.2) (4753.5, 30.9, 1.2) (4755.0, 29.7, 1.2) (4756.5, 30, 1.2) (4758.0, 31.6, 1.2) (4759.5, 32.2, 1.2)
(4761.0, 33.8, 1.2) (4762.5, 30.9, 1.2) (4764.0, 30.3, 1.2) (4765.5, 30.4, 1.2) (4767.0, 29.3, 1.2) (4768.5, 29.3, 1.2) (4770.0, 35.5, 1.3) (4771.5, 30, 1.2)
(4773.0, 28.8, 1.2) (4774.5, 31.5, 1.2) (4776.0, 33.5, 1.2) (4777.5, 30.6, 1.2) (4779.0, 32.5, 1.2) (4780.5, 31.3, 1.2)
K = 30.4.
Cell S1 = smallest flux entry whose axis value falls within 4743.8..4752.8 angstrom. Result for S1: 31.1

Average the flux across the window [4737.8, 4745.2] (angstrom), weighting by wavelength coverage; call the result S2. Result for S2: 33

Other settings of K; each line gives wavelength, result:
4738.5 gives 32.4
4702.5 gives 26.9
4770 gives 35.5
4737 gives 28.6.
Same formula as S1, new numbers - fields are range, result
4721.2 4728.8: 28.7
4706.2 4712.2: 26.1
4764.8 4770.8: 29.3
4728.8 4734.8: 29.1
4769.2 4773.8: 28.8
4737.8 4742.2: 32.4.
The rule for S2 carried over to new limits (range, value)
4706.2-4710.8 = 29.4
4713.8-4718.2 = 31.9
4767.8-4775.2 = 31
